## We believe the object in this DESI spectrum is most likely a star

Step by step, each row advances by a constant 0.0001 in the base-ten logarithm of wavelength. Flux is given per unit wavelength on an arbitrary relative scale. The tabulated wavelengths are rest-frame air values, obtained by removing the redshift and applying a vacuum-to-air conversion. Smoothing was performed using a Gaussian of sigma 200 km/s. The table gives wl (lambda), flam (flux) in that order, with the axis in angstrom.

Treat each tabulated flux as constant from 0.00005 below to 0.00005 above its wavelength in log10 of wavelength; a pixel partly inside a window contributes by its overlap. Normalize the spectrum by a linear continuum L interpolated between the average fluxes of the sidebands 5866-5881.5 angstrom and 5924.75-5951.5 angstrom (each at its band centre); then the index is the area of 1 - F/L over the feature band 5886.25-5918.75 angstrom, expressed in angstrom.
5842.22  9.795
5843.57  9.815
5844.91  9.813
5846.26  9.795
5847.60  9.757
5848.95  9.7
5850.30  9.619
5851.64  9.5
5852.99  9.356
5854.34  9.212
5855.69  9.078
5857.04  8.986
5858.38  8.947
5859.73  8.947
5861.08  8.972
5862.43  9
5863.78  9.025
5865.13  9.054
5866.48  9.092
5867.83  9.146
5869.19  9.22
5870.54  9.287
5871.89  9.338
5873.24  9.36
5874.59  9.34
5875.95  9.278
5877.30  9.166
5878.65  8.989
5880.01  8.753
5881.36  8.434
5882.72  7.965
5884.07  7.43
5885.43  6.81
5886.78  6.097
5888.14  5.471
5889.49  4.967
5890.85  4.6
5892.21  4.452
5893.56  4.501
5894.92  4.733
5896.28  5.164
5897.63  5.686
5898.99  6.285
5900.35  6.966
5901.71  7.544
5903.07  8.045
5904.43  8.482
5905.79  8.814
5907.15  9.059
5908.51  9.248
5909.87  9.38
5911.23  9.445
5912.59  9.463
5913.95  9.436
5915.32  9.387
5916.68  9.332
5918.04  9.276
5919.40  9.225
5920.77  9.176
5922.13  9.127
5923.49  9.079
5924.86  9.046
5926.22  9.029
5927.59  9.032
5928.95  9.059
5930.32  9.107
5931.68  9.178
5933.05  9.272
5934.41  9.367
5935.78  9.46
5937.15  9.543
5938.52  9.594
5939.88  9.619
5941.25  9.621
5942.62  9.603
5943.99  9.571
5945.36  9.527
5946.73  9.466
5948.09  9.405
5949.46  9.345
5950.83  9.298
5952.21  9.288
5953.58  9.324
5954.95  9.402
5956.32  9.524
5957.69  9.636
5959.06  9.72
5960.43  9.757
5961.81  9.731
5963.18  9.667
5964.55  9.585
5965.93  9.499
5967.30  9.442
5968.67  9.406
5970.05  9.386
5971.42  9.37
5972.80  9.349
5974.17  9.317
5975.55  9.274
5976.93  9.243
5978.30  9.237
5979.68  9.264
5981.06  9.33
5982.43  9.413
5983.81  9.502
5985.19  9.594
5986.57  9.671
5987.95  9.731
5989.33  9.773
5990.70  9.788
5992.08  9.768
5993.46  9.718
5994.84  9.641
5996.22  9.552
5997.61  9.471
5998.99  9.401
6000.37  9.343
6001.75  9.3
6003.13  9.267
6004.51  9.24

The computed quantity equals 6.7 angstrom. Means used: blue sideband 9.14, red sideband 9.37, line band 7.34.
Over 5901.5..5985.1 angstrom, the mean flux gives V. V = 9.31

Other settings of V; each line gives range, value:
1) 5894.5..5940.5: 8.66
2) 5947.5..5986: 9.44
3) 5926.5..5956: 9.38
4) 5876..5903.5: 6.65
